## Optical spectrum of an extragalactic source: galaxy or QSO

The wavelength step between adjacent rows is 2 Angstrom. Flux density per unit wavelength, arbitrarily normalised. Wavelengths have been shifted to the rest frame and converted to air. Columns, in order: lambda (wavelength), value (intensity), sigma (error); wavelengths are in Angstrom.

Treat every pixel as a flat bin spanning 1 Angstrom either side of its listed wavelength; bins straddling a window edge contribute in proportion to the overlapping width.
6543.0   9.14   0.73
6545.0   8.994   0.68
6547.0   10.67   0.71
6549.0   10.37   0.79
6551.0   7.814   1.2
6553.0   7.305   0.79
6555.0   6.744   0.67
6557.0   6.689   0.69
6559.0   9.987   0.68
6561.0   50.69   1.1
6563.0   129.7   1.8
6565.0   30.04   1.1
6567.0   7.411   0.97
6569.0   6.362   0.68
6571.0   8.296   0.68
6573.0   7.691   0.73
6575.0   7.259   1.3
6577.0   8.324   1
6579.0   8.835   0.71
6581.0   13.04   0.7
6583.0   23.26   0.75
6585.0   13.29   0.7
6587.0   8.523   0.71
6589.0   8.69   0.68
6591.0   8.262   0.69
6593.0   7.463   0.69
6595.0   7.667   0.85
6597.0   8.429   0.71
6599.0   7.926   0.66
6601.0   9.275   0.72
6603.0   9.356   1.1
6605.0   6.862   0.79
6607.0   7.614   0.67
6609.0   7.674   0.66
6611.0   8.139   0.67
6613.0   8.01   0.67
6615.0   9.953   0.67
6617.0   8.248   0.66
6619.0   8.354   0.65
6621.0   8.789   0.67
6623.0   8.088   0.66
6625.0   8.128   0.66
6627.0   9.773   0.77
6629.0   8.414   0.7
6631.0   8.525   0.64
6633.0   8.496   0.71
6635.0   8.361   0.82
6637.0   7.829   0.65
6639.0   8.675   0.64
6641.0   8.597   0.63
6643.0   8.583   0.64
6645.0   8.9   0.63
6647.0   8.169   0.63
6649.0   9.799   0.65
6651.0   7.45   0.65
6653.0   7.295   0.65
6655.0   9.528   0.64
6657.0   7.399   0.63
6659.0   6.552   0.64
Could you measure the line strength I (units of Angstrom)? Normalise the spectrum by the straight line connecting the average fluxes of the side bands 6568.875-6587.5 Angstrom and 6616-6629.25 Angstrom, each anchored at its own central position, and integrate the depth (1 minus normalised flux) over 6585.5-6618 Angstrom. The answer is 4.2 Angstrom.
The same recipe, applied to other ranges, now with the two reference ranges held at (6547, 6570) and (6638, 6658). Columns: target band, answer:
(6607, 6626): 7.62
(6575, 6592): 7.32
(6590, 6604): 7.27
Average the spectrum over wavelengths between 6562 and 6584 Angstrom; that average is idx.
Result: 22.7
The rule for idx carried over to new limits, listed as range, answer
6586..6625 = 8.28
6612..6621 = 8.66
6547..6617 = 14.2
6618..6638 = 8.48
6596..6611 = 8.16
